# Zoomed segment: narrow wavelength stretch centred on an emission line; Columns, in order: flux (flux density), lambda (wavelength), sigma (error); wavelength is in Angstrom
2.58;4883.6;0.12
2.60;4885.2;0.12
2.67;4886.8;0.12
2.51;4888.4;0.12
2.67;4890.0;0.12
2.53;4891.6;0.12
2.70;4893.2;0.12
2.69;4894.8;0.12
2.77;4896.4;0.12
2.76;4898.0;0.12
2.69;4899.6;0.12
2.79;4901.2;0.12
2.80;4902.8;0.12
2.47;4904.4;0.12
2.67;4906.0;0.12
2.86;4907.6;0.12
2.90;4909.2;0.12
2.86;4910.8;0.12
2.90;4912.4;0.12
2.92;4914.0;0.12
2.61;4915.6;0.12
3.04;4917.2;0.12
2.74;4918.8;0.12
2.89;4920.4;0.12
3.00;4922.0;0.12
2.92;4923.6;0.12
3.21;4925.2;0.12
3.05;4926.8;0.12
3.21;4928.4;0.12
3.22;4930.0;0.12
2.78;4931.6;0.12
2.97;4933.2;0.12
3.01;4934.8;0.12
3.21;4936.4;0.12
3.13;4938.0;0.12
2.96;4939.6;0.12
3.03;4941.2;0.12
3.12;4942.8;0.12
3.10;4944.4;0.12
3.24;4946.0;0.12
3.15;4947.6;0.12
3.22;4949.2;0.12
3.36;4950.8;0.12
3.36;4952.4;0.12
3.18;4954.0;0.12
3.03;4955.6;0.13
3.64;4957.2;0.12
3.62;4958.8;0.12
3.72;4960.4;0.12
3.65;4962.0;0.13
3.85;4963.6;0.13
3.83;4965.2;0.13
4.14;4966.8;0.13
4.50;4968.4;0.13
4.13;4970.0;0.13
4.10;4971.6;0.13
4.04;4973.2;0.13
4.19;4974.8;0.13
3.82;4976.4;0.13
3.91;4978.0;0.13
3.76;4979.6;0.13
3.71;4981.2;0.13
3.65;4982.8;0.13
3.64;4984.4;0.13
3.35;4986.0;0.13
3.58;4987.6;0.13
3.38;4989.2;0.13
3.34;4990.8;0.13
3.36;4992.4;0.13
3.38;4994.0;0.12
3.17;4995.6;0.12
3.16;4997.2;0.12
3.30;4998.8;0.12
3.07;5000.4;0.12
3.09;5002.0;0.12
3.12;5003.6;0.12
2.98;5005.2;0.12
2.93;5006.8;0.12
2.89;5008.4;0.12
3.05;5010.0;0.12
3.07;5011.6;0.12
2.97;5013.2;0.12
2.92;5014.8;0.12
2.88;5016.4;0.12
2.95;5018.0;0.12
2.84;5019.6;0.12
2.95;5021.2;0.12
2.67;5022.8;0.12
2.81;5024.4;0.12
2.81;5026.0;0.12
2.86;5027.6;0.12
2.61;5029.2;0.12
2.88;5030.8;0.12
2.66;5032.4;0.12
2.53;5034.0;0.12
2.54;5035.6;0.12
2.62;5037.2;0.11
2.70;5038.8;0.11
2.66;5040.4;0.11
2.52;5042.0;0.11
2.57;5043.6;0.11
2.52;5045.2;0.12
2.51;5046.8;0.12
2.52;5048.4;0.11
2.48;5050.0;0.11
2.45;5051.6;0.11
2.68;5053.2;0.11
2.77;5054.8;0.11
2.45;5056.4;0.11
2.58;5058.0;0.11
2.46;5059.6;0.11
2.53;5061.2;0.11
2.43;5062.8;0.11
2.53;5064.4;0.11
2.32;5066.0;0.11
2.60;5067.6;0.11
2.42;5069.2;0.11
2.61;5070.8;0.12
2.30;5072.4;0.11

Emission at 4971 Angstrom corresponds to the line C III]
